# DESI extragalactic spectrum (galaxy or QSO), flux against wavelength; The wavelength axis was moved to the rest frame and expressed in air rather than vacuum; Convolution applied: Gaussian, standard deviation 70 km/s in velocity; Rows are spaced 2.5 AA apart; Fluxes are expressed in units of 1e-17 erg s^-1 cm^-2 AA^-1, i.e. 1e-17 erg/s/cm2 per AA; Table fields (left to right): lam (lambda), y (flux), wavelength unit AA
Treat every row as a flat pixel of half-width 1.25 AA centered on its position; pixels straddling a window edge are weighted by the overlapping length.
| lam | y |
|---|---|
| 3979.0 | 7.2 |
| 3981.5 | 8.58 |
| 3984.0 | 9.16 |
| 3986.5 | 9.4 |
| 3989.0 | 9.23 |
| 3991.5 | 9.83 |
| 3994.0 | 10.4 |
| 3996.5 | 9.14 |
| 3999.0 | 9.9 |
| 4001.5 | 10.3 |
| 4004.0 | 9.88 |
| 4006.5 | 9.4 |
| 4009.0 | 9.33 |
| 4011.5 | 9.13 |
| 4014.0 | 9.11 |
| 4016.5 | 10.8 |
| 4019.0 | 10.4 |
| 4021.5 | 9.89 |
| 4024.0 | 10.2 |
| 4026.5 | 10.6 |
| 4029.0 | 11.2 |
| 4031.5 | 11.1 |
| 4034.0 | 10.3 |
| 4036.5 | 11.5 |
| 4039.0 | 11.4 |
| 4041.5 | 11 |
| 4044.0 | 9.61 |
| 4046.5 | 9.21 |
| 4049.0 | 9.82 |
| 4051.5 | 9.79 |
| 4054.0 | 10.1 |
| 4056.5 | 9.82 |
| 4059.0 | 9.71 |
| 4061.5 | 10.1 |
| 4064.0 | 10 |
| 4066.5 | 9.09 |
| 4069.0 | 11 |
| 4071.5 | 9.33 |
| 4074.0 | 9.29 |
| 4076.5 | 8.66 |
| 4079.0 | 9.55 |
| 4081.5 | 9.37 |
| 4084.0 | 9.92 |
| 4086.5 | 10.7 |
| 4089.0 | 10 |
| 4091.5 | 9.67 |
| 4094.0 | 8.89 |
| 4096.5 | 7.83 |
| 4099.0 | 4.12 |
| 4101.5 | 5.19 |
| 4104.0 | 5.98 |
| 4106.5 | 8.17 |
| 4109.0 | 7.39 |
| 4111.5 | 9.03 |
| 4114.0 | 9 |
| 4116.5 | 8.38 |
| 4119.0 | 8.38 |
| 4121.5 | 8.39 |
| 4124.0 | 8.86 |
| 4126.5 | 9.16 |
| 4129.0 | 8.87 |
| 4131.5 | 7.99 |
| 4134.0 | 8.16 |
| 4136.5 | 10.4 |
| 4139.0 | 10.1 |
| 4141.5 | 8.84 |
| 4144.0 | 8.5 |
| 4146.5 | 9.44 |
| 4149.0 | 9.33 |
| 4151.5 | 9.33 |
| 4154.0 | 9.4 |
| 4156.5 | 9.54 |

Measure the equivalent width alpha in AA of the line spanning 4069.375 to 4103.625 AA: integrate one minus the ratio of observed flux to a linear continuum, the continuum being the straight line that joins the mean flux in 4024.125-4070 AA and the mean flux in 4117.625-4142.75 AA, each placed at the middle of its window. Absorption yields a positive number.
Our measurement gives 3.6 AA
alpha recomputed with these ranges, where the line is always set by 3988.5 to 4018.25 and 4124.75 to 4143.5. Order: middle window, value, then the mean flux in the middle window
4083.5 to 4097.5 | -0.4 AA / 9.51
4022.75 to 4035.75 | -1.5 AA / 10.7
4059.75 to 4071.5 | -0.7 AA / 9.96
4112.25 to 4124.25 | 0.7 AA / 8.6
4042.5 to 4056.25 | -0.4 AA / 9.74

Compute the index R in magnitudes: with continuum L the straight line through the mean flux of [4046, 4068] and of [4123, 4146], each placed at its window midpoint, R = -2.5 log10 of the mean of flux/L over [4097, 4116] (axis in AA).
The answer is 0.294 mag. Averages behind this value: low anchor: 9.77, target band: 7.07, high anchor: 9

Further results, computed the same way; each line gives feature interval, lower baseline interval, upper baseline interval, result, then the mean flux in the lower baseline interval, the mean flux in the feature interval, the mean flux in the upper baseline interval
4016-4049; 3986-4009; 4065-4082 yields -0.10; 9.71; 10.5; 9.48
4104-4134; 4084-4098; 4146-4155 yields 0.12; 9.37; 8.39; 9.37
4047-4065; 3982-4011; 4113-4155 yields -0.06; 9.59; 9.88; 8.97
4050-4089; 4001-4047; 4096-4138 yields -0.07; 10.2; 9.77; 7.97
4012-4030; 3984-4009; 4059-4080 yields -0.06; 9.67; 10.3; 9.63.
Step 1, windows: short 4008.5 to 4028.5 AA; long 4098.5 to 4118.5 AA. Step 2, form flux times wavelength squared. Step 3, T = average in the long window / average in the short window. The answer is 0.76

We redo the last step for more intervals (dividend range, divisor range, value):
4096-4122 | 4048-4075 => 0.77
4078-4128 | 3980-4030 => 0.90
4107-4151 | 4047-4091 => 0.93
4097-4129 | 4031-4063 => 0.78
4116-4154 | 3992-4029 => 0.96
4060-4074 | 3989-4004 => 1.03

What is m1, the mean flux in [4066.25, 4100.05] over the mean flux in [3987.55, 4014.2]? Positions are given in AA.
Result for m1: 0.9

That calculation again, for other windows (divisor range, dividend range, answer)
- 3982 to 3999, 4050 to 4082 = 1.02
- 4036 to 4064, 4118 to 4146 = 0.88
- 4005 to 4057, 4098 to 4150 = 0.81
